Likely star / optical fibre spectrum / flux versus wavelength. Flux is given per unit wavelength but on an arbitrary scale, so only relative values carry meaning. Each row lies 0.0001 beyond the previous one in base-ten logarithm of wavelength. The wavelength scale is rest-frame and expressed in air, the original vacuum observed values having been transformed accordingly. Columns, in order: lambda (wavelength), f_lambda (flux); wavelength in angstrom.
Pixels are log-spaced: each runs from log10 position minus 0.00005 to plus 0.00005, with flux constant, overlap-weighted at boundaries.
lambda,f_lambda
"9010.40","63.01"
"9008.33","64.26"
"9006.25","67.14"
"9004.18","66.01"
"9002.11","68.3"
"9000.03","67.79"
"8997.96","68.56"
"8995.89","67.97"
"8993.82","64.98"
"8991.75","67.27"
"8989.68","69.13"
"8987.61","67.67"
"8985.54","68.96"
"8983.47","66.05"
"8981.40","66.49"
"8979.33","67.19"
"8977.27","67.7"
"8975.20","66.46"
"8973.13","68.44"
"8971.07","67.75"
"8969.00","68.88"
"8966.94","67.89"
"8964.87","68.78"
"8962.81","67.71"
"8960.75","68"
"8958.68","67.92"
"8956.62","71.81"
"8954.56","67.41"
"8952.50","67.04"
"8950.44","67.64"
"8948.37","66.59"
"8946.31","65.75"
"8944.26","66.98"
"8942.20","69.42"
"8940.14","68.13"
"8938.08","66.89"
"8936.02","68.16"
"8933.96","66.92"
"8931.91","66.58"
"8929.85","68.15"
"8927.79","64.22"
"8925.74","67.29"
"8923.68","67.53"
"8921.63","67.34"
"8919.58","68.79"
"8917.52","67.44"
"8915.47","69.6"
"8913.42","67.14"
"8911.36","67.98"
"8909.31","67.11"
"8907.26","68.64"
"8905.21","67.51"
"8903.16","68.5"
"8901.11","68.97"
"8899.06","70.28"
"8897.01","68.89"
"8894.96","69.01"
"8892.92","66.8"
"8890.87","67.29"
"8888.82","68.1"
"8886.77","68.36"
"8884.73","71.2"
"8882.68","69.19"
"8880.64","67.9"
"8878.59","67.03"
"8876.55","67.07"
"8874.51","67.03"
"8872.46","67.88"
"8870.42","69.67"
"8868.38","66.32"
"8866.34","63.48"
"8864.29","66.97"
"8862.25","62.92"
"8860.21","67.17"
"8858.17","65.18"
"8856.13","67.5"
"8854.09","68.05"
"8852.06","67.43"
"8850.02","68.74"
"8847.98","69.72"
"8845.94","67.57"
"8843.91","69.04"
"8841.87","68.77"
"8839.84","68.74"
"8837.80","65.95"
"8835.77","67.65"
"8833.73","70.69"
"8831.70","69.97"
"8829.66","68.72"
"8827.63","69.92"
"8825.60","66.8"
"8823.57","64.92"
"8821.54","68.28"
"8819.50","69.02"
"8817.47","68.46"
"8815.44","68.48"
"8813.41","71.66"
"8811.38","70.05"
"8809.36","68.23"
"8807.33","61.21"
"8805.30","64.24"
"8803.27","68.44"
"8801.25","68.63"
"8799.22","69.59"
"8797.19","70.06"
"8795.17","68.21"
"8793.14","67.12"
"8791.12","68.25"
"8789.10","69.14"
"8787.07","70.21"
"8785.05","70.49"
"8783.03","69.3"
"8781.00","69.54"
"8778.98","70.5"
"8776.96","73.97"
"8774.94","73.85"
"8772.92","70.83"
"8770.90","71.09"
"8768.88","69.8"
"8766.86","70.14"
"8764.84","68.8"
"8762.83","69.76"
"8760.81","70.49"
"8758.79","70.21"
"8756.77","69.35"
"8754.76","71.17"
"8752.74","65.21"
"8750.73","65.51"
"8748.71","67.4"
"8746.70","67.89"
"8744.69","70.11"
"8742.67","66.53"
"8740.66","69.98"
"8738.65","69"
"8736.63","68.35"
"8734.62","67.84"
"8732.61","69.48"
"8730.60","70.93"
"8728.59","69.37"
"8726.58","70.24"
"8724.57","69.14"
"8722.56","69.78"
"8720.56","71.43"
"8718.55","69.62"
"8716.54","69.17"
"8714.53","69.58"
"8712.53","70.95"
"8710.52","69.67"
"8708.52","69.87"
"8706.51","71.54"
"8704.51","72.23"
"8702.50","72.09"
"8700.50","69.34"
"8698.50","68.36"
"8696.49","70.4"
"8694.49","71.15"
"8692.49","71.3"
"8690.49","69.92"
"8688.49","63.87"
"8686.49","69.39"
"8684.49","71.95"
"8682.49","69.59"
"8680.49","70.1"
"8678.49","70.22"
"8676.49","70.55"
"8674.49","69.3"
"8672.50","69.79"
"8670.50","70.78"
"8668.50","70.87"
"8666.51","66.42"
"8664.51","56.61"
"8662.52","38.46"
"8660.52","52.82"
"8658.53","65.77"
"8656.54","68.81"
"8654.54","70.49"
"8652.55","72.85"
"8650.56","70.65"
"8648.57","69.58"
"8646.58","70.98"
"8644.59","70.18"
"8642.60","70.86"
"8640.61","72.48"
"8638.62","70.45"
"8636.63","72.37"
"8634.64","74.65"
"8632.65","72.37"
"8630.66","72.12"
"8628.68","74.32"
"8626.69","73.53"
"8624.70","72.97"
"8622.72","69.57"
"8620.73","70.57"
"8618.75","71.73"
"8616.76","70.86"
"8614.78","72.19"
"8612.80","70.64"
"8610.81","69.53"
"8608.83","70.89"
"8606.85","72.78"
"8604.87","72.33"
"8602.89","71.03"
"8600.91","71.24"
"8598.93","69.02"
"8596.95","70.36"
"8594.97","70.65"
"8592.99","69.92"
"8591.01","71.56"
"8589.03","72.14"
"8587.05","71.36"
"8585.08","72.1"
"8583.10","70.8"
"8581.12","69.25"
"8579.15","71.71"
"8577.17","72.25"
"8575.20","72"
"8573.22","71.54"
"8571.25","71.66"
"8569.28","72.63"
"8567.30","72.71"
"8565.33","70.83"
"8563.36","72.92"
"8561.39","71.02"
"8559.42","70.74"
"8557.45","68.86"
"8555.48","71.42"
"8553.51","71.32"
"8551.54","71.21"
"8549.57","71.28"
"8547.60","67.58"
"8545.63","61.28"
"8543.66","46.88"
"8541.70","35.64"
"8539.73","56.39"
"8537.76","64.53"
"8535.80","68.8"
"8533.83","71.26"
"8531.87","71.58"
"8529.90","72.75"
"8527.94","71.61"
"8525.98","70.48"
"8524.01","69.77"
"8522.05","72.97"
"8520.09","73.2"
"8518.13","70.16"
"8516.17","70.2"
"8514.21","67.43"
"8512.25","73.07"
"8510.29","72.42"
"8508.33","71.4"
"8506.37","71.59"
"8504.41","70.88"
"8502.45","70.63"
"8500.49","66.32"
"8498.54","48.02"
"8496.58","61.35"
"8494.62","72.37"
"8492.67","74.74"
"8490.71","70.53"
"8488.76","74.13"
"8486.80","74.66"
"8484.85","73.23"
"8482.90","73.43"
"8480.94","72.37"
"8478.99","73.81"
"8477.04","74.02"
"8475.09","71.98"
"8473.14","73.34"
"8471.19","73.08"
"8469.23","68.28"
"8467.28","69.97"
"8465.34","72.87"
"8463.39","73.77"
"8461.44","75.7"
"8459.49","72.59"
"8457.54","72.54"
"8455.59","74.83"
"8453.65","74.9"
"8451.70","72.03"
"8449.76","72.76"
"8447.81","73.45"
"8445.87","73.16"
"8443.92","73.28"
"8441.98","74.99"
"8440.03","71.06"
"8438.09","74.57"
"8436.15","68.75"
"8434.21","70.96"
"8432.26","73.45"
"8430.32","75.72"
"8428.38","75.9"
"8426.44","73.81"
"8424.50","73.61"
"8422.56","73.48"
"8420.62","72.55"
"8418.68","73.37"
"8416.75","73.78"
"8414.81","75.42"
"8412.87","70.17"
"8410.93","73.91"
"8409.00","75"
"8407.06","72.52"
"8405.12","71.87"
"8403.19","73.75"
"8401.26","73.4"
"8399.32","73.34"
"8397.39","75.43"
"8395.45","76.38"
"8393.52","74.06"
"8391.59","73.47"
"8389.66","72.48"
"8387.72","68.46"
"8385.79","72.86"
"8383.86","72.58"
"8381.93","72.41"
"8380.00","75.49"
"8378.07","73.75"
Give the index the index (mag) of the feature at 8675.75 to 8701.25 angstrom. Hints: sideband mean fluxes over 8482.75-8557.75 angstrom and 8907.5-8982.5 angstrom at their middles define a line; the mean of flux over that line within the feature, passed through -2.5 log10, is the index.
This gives -0.03 mag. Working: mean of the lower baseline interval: 68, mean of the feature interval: 69.7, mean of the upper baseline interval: 67.7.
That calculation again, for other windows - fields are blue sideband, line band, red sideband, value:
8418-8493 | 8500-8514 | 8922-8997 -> 0.026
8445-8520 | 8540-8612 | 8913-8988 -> 0.024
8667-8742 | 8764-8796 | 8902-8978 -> -0.014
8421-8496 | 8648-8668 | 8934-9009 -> 0.123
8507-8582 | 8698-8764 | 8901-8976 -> -0.018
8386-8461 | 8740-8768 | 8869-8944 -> 0.014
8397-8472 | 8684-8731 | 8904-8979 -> 0.003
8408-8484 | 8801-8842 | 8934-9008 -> 0.019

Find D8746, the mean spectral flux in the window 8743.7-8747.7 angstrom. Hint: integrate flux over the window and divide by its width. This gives 69.1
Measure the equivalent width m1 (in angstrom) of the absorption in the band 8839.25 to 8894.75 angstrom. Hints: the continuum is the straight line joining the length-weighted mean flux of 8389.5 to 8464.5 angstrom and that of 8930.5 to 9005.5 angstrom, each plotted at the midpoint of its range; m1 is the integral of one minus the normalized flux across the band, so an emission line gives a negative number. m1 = 0.9 angstrom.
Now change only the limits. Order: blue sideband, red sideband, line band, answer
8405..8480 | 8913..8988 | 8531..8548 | 2.82 angstrom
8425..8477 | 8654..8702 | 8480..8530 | 0.86 angstrom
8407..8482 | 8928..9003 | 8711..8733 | 0.07 angstrom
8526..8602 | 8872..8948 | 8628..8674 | 0.35 angstrom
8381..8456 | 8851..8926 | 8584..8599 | 0.05 angstrom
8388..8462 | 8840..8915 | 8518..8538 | 0.35 angstrom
